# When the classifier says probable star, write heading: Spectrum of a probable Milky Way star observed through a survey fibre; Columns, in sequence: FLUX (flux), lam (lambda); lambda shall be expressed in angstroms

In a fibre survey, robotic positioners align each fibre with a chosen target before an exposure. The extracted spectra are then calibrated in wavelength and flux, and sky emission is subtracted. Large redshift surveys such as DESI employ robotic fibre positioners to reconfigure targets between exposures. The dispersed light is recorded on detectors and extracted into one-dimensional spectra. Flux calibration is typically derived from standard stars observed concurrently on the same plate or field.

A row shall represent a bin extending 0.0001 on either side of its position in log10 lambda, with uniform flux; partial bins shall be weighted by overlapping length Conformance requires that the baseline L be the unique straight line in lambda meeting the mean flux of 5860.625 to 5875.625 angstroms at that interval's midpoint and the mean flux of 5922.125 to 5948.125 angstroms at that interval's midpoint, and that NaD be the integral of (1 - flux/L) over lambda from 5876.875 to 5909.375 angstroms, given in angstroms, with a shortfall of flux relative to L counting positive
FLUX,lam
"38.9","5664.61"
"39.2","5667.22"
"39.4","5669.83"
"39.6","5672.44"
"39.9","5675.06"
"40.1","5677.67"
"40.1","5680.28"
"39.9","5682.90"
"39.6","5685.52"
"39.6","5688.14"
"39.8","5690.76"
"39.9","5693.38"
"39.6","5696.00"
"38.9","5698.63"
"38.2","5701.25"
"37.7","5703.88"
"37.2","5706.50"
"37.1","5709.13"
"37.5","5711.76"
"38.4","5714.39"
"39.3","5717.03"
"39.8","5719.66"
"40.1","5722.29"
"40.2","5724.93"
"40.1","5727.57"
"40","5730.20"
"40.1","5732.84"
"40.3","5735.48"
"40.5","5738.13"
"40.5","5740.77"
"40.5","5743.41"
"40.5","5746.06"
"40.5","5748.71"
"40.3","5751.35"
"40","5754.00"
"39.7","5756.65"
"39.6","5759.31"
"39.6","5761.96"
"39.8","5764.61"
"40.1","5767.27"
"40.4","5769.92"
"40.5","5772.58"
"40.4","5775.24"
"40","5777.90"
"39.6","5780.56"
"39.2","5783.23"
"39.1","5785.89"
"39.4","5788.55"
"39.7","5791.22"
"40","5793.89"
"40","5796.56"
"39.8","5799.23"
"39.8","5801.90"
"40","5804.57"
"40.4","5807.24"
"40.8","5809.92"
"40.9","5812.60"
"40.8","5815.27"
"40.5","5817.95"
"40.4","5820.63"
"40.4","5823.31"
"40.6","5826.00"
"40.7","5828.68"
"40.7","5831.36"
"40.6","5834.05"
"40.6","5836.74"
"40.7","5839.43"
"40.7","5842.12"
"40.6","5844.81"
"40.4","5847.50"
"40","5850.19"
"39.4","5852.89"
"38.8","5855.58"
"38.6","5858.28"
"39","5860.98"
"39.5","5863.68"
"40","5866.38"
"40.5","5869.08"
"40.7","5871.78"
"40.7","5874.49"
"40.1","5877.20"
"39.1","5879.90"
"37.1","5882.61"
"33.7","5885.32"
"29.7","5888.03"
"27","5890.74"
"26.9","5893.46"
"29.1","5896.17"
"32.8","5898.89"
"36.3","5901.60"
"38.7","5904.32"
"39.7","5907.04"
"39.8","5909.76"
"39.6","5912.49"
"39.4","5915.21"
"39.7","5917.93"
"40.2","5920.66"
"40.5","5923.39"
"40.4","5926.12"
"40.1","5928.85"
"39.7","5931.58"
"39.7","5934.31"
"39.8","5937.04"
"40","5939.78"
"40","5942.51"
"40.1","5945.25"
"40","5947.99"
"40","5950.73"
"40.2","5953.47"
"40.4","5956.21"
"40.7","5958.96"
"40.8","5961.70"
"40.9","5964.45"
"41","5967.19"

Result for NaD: 4.8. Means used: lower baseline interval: 40.1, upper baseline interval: 40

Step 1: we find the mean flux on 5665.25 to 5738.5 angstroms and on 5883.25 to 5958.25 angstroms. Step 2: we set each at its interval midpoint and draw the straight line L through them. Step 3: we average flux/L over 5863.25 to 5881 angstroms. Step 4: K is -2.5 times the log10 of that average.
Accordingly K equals -0.06 mag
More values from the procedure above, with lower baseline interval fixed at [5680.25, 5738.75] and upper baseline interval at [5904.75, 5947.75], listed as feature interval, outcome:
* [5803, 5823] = -0.03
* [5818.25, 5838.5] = -0.03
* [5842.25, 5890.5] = 0.03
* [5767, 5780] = -0.02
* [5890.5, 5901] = 0.32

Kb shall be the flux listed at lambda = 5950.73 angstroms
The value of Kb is 40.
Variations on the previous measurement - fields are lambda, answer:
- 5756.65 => 39.7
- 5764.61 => 39.8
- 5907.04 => 39.7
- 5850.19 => 40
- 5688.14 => 39.6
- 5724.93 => 40.2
